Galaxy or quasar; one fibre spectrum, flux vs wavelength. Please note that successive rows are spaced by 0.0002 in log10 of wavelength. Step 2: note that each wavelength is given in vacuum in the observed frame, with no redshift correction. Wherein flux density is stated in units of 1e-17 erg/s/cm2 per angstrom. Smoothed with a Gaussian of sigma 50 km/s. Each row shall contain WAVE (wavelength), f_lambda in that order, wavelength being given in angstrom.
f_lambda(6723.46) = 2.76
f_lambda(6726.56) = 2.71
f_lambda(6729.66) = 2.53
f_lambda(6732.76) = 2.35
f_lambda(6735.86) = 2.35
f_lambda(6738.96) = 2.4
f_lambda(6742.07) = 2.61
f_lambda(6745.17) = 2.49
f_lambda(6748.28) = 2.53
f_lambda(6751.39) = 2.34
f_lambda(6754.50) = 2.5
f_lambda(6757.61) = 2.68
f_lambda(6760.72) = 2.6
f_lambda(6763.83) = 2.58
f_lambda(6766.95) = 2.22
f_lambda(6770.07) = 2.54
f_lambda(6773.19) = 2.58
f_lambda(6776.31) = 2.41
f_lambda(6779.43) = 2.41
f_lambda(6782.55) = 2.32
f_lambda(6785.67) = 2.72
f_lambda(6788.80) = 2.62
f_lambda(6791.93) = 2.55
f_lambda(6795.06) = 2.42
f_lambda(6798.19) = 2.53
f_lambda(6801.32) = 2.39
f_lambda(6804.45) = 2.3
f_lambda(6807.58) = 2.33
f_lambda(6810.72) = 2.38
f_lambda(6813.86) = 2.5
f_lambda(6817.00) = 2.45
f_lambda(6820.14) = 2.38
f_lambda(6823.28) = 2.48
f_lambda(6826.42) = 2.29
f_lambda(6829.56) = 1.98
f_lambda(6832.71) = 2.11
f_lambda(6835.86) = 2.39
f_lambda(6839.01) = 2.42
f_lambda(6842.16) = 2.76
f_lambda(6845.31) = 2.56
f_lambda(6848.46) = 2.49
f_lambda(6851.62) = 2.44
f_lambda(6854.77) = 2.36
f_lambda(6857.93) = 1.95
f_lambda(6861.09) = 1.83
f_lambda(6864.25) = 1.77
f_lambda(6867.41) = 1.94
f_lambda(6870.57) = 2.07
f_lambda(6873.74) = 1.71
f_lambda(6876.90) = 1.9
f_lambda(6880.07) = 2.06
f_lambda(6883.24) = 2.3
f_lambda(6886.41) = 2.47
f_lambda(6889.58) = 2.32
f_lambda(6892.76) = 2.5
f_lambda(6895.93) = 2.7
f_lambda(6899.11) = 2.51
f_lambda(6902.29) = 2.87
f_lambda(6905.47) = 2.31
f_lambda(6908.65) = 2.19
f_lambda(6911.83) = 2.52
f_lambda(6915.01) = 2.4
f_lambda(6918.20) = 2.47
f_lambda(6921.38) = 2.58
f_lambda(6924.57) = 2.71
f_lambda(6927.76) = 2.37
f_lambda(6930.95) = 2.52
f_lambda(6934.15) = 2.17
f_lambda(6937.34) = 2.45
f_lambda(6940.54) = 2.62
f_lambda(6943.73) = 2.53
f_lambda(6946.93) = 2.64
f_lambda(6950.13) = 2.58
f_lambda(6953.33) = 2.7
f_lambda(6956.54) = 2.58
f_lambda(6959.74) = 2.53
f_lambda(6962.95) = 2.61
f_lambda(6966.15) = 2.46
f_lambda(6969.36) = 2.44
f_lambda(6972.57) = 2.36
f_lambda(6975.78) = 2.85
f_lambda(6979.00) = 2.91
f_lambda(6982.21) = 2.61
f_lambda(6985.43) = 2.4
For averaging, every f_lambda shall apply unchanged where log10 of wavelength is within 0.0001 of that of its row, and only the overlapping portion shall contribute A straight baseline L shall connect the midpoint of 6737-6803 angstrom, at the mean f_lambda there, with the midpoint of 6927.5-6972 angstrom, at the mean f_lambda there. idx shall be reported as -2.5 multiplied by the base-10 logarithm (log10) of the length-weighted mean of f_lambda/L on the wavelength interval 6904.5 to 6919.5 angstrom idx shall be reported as 0.06 mag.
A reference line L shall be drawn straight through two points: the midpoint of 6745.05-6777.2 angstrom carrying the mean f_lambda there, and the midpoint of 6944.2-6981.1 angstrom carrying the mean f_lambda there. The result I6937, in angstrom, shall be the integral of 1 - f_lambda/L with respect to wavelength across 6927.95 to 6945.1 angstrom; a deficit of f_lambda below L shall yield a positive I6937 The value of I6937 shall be 0.9 angstrom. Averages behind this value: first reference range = 2.5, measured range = 2.45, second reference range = 2.6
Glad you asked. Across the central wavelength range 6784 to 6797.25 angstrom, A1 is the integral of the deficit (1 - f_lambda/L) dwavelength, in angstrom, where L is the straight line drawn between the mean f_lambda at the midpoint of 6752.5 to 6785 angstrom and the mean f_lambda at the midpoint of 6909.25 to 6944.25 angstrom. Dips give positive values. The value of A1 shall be -0.5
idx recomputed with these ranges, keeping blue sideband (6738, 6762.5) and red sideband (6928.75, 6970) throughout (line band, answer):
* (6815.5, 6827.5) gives 0.052 mag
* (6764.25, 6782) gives 0.039 mag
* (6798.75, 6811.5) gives 0.071 mag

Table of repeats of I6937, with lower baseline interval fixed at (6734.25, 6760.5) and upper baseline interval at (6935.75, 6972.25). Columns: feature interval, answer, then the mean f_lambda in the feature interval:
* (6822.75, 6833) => 1.3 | 2.2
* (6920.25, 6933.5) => 0.1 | 2.52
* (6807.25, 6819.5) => 0.4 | 2.42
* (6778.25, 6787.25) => 0.1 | 2.49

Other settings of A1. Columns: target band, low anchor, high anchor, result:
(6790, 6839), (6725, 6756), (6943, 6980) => 2.9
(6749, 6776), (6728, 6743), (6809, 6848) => -0.8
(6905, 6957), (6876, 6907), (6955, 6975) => -0.6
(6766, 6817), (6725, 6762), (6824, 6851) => -0.2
